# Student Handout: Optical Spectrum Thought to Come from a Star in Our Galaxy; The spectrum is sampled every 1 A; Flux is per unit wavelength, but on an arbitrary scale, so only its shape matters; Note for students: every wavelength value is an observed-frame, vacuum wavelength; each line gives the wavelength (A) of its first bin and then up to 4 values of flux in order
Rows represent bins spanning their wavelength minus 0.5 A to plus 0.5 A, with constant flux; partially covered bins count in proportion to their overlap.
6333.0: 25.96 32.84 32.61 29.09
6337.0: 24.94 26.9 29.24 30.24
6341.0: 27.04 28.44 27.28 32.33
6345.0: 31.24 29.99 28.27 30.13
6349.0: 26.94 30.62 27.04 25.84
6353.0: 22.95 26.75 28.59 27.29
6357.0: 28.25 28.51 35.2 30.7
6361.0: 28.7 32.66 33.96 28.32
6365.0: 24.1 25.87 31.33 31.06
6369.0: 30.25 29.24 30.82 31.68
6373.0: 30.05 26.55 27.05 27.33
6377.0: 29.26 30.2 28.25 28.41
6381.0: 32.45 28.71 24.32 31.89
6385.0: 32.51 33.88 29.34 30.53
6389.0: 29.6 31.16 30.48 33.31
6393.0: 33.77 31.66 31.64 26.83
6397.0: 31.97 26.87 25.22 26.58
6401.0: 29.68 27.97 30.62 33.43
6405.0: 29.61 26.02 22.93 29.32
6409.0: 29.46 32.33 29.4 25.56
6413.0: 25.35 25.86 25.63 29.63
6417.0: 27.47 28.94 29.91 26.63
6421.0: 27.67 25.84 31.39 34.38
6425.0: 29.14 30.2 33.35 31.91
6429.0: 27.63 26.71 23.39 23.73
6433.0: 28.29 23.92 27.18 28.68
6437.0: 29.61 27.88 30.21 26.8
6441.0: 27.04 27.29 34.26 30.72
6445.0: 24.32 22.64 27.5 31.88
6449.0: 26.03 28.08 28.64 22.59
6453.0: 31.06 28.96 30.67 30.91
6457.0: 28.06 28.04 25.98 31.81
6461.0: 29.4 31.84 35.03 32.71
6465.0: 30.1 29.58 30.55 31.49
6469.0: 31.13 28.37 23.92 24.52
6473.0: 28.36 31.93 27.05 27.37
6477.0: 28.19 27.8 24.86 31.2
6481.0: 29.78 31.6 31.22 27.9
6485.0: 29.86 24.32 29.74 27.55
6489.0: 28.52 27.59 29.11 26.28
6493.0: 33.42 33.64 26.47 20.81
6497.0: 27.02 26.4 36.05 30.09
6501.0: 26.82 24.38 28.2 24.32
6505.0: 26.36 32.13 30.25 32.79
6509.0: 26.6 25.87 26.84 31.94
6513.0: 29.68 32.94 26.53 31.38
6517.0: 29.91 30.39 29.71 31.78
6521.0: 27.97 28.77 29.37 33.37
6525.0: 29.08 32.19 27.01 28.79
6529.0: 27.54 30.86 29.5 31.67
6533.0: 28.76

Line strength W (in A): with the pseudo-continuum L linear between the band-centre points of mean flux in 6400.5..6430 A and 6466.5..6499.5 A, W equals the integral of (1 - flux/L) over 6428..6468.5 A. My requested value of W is 0.21 A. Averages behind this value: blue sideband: 28.8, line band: 28.6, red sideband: 28.6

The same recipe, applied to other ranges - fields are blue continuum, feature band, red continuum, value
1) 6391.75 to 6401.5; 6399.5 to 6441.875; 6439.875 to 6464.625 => 1.57 A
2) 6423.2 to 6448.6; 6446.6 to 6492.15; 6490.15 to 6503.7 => -0.95 A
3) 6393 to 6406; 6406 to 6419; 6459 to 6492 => 0.73 A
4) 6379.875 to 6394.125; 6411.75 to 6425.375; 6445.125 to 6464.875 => 0.83 A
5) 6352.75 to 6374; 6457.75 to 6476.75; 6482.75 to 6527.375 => -0.25 A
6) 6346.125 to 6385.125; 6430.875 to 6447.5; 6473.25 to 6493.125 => 0.83 A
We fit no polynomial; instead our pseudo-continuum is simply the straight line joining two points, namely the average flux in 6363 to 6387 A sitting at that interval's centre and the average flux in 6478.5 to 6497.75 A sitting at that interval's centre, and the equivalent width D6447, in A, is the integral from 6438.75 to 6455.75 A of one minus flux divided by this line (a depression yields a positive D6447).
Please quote 0.4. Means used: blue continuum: 29.4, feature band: 28.2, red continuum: 28.4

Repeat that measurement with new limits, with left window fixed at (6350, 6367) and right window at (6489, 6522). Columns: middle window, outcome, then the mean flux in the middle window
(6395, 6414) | 0.23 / 28.3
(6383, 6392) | -0.72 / 30.9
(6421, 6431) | -0.32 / 29.6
